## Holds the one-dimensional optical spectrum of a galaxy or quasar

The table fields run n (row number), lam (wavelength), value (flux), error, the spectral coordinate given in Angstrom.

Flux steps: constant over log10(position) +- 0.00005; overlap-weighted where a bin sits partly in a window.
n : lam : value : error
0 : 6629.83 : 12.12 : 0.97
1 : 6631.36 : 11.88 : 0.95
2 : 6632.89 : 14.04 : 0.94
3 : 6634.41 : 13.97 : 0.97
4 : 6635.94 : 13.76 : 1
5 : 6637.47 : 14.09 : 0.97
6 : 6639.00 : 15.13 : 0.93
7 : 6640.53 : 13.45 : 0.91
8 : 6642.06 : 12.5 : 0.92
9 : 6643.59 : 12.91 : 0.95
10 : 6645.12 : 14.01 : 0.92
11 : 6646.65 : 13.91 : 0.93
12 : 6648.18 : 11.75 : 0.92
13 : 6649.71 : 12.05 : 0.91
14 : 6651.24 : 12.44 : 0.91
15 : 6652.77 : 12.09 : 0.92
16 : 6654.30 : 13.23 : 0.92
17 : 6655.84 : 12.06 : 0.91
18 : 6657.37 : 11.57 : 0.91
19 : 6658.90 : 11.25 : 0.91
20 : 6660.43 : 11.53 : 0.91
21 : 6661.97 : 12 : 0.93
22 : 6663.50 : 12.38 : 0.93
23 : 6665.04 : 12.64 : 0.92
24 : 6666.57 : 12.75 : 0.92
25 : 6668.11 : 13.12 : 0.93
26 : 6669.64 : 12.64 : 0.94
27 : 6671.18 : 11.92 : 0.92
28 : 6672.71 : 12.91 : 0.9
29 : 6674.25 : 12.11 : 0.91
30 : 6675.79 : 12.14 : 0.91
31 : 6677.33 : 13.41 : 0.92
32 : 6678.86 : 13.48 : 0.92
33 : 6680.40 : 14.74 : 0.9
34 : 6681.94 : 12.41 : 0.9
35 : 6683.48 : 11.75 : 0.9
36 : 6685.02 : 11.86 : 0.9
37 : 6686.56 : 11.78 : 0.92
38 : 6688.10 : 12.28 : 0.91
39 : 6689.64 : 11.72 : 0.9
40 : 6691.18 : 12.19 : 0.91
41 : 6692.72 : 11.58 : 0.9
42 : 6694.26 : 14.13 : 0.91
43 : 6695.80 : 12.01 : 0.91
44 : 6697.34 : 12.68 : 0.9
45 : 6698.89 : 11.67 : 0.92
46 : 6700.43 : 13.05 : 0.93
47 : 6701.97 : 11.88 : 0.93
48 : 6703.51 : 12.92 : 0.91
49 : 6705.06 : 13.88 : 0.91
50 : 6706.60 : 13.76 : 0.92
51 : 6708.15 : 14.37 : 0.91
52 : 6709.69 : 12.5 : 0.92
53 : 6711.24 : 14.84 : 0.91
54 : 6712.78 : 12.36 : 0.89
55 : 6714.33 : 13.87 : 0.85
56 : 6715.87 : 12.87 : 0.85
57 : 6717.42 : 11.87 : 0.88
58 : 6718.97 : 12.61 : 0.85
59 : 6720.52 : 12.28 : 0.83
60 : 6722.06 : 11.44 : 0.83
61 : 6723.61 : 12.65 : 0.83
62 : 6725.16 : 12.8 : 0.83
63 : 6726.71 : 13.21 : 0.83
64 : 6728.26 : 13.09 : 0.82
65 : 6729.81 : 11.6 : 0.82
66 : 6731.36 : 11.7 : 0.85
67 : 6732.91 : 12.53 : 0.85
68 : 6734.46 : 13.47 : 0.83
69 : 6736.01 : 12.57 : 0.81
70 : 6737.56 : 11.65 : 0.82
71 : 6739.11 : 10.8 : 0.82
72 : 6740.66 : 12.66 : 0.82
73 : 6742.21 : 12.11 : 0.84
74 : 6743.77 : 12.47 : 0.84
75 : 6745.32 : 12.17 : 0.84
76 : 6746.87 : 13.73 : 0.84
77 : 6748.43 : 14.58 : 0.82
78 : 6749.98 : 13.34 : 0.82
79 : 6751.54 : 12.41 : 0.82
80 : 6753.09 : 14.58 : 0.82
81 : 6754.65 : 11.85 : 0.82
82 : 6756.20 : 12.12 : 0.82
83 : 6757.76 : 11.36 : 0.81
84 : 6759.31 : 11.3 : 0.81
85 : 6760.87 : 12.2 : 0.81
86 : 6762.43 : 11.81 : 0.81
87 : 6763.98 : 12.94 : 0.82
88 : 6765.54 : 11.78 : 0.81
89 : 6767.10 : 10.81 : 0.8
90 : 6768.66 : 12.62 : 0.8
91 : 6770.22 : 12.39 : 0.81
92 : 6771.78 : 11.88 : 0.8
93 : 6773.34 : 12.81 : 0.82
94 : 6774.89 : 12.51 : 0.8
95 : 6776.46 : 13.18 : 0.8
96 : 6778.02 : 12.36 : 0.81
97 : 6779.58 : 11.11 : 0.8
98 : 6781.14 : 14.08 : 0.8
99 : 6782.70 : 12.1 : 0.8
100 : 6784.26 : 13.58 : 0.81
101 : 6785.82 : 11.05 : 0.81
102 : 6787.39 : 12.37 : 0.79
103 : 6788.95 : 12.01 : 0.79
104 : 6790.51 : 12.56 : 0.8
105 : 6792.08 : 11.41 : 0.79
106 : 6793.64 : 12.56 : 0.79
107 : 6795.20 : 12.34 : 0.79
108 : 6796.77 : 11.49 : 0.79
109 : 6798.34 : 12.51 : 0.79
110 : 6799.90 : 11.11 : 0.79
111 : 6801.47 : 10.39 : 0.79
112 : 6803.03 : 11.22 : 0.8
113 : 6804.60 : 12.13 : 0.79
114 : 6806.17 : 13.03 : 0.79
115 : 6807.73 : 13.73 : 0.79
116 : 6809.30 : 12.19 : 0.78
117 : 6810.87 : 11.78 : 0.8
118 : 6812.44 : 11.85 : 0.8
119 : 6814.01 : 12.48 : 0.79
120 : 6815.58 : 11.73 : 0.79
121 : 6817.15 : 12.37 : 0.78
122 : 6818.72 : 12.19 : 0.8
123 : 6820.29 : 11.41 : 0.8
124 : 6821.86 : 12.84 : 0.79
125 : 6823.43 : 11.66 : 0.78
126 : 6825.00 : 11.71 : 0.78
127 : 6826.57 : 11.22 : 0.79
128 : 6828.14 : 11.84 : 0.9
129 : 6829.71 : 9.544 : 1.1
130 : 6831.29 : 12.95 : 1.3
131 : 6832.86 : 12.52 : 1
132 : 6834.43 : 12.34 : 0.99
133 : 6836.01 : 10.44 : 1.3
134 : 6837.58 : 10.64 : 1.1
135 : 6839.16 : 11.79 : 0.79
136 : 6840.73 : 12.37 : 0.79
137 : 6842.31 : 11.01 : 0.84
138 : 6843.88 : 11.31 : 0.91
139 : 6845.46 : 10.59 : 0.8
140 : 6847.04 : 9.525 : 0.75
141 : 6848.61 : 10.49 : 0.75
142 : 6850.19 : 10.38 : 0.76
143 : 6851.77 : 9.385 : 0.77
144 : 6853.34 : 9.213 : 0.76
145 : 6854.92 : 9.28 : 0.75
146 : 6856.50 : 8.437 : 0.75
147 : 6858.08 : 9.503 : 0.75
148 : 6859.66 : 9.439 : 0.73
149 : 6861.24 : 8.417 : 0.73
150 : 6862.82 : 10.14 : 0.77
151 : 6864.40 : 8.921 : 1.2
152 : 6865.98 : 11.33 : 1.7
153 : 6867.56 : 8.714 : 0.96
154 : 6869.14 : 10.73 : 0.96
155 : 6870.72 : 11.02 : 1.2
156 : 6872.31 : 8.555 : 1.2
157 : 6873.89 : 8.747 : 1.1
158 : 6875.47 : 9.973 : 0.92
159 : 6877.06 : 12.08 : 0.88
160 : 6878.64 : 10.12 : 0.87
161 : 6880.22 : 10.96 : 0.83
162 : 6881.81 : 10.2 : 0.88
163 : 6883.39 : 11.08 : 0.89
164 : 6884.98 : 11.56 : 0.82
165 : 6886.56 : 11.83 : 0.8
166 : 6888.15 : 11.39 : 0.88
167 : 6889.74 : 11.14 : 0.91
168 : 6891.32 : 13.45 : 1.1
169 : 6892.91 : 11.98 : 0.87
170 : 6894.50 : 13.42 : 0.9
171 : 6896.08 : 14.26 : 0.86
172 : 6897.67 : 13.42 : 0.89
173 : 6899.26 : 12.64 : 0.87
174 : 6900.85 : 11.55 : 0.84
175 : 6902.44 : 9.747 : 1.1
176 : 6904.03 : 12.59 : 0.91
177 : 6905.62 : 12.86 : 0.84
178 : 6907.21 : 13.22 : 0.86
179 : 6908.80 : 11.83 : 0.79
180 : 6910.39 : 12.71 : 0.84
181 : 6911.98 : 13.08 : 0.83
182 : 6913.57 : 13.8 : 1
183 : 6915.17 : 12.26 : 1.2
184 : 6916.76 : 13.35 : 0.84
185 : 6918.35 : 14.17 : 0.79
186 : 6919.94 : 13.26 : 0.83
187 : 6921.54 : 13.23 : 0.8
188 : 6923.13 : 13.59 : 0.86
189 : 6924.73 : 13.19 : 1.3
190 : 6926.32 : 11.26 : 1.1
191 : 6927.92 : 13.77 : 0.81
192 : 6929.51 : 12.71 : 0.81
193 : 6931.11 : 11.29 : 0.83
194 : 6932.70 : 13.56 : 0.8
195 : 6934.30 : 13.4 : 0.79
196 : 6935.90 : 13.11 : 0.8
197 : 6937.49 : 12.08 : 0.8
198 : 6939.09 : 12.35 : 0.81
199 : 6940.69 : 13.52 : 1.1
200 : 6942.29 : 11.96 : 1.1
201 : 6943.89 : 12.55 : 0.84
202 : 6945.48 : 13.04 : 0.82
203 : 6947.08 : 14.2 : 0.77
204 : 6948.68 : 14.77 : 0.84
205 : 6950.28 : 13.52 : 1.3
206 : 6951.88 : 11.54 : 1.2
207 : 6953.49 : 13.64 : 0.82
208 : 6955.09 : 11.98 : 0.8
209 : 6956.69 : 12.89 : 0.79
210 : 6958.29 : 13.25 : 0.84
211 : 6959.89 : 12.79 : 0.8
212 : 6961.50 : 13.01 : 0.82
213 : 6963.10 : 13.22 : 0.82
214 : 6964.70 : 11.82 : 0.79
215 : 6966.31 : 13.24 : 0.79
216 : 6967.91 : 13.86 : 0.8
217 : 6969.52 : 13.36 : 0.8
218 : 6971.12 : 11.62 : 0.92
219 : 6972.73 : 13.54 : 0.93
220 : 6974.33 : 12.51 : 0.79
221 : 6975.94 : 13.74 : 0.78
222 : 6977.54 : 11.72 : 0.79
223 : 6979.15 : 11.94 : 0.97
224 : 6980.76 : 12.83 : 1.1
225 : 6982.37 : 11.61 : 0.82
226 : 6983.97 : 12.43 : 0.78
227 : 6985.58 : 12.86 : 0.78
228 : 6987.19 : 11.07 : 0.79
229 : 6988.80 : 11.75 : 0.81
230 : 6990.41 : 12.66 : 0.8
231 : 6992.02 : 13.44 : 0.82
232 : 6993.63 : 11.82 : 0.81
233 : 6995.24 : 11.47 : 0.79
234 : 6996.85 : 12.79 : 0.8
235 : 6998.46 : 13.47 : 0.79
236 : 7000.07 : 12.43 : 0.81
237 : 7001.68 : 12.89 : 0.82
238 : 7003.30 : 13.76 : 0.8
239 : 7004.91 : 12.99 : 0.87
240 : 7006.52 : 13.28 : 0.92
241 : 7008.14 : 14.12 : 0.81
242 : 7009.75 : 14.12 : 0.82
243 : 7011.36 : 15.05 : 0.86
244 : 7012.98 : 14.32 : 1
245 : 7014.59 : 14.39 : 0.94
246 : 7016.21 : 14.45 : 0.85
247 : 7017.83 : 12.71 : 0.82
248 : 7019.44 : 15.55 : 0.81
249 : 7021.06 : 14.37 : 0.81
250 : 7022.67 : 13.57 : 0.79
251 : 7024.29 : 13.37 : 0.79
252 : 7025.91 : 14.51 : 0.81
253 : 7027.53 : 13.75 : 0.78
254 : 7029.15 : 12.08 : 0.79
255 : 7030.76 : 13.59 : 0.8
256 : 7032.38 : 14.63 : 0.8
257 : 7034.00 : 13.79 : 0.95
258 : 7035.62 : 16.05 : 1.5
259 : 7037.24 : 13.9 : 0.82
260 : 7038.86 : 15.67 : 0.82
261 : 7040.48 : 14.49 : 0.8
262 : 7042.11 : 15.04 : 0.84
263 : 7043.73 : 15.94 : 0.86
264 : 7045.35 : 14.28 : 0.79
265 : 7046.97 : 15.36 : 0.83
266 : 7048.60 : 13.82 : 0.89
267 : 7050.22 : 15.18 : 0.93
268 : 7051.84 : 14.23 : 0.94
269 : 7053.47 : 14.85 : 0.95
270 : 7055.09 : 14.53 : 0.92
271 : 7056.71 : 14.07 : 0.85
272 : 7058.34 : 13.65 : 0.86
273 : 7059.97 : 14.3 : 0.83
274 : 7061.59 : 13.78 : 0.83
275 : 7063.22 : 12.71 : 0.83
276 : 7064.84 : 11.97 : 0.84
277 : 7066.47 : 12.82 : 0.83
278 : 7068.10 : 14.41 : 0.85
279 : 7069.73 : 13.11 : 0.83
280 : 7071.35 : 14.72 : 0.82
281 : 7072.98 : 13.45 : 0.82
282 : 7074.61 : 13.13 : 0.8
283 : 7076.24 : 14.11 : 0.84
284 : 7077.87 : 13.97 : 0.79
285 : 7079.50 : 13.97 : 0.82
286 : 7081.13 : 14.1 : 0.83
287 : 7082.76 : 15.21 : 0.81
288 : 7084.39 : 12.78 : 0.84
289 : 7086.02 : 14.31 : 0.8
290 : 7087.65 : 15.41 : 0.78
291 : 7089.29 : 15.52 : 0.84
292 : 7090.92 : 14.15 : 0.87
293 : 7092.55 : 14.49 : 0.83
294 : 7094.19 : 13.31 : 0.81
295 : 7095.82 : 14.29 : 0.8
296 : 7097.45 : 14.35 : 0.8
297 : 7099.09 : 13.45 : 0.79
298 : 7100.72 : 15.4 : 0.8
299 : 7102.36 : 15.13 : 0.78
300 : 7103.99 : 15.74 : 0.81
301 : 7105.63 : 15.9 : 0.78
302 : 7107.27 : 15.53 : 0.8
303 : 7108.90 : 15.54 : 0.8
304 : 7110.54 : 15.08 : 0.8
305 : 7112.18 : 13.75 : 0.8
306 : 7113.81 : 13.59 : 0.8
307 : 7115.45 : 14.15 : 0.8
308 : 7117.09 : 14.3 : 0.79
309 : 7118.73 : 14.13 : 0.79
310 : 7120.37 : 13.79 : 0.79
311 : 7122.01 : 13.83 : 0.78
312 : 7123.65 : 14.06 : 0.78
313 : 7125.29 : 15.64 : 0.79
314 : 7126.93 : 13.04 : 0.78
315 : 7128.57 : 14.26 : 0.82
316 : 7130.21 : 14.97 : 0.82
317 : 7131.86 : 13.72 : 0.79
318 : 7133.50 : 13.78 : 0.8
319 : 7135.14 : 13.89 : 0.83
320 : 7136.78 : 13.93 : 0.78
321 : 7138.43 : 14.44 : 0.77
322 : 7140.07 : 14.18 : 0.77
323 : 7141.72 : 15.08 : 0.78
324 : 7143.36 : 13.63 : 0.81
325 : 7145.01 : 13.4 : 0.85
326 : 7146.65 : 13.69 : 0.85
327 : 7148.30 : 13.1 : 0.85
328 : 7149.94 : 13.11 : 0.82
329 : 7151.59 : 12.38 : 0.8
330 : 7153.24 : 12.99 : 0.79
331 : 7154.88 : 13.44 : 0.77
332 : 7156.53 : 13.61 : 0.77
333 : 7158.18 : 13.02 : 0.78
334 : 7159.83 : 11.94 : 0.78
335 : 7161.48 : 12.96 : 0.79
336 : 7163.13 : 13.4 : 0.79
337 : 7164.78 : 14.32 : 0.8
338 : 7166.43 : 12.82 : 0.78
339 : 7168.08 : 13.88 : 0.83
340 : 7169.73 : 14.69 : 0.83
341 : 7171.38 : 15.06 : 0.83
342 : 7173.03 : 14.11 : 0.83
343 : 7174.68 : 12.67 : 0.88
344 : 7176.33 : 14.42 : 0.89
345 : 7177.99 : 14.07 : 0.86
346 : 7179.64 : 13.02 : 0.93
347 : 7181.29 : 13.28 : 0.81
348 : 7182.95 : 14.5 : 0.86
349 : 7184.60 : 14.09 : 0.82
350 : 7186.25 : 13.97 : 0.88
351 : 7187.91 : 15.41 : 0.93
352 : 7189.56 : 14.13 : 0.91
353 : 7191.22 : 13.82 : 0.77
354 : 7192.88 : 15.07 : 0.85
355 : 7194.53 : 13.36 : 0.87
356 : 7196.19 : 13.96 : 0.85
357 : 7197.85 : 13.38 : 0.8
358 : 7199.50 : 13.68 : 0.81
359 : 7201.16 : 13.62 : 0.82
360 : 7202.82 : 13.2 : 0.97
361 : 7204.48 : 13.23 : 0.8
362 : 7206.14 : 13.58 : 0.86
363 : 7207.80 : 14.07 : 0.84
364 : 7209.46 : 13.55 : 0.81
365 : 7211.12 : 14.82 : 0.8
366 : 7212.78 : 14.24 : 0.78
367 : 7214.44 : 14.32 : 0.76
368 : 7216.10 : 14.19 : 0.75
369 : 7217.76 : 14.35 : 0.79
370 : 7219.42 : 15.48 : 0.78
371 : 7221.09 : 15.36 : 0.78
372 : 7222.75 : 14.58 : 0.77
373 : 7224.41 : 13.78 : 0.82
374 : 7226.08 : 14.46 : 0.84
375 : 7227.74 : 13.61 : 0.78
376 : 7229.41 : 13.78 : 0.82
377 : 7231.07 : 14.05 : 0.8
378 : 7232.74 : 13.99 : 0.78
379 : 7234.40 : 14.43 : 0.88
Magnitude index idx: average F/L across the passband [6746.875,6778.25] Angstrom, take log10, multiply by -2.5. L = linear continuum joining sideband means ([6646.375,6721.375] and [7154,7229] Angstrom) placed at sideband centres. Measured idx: 0.03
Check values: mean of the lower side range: 12.6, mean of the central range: 12.5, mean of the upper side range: 13.9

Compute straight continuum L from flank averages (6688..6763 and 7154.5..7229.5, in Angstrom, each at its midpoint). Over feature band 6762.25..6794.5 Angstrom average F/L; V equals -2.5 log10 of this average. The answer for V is 0.040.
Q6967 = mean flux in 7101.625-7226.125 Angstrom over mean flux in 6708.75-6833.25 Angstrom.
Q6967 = 1.14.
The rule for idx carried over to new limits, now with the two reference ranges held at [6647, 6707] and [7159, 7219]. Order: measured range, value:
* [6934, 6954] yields 0.01 mag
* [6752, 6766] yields 0.04 mag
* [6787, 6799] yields 0.06 mag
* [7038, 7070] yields -0.06 mag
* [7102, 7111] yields -0.14 mag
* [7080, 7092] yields -0.07 mag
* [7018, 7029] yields -0.04 mag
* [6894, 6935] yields 0.02 mag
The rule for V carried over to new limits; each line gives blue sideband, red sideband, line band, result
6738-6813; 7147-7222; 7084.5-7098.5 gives -0.07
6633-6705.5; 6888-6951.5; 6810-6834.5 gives 0.08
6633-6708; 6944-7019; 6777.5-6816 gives 0.06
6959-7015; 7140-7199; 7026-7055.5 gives -0.11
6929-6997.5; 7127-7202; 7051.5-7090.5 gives -0.05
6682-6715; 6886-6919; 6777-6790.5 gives 0.03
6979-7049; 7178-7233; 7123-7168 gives 0.02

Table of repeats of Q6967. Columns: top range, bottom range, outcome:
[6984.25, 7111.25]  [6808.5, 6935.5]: 1.21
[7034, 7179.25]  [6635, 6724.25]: 1.11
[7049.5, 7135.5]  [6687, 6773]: 1.13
